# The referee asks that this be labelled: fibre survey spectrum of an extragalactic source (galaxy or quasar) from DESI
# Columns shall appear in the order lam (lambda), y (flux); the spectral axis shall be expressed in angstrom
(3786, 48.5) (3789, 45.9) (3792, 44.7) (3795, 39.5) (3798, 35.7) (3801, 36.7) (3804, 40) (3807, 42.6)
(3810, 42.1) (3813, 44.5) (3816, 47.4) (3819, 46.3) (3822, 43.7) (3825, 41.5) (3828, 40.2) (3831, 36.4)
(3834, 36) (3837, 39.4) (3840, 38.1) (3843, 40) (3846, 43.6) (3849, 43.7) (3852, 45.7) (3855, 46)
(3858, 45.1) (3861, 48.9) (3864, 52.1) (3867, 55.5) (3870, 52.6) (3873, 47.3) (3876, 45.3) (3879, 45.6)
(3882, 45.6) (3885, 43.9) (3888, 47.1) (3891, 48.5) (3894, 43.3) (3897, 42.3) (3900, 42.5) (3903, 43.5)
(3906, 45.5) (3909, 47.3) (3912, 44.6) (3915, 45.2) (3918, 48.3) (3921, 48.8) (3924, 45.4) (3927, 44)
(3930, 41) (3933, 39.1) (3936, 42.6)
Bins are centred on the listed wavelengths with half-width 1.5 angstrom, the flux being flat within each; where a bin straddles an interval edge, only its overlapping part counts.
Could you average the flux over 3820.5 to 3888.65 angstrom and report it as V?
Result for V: 44.5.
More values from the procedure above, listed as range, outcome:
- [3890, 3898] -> 44.6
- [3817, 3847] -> 40.6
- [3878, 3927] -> 45.4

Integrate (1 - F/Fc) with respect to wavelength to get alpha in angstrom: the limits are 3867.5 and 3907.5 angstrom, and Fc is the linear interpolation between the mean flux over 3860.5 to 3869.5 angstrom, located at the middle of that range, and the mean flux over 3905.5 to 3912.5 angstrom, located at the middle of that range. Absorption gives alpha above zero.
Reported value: 2.7 angstrom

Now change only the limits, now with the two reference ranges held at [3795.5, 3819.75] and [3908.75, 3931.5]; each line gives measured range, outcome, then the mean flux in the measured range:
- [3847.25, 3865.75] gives -1.6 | 47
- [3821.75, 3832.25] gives 0.5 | 40.2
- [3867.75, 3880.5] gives -1.2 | 48.2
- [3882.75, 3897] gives -0.3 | 45.3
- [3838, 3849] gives 0.5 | 40.9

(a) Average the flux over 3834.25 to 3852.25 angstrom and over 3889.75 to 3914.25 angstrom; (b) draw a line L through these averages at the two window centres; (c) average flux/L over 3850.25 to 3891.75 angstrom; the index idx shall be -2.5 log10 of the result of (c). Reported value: -0.120 mag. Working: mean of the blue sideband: 41.1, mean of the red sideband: 44.7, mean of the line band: 47.8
